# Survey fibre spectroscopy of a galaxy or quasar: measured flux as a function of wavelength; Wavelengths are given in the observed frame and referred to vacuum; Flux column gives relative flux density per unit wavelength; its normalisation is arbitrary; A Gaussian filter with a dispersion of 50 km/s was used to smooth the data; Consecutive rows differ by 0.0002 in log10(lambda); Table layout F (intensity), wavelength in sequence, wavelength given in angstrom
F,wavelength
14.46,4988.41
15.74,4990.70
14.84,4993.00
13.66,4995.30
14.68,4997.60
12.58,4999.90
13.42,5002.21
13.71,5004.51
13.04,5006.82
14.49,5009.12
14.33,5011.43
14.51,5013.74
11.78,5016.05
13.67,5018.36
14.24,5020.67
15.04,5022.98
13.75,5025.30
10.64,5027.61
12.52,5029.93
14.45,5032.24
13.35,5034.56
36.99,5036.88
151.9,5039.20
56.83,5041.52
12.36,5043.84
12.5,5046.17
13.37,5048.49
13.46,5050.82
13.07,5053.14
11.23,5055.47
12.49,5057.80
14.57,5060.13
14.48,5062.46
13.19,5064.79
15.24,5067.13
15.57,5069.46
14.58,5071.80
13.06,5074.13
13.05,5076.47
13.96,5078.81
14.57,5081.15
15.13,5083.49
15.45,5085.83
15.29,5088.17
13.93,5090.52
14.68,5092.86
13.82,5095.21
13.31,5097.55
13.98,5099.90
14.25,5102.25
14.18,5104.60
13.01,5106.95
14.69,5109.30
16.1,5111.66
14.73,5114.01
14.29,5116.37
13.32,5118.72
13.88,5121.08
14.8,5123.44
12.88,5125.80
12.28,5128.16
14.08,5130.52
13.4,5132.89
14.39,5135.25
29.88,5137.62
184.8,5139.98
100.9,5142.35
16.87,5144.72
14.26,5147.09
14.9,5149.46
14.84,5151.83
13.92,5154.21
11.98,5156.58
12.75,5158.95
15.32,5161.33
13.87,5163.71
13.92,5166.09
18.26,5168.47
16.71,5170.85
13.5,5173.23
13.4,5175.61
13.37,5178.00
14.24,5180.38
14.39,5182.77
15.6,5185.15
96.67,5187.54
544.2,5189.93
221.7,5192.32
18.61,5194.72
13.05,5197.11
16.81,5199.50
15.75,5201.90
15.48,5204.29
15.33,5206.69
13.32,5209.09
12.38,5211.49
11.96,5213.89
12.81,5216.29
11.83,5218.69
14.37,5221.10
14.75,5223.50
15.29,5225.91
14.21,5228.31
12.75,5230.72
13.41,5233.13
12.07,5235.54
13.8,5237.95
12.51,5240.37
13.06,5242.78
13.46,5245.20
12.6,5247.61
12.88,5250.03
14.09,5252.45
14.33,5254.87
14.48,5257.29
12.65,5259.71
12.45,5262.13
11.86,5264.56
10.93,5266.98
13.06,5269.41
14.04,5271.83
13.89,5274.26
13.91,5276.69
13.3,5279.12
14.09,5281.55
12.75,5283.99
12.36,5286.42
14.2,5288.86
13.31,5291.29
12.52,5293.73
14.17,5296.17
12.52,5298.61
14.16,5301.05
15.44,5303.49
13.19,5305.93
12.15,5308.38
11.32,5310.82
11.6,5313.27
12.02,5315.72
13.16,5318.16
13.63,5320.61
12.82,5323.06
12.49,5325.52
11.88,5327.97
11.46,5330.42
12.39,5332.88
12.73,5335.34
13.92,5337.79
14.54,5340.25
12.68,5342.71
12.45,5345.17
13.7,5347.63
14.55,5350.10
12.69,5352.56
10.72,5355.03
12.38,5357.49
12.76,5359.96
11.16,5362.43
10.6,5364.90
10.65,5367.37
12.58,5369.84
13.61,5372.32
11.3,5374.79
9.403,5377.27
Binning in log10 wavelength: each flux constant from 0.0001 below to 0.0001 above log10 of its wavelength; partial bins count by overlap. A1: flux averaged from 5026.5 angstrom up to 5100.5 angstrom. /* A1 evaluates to 20.1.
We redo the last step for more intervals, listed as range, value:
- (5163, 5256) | 35.2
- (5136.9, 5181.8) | 28.7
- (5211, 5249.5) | 13.2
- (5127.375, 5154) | 38.6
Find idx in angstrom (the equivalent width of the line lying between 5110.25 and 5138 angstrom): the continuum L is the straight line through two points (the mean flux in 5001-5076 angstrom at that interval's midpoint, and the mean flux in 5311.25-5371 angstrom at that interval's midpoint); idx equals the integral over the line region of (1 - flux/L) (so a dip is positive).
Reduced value 4.4 angstrom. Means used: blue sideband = 19.9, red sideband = 12.5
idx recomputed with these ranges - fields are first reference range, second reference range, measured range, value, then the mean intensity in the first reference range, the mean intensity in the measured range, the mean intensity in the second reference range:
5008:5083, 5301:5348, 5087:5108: 5.14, 19.9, 14.1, 12.8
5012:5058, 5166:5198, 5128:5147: 3.94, 23.5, 48.3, 76.1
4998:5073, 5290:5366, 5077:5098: 4.68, 19.9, 14.5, 12.8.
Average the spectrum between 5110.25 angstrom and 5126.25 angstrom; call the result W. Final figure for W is 14.4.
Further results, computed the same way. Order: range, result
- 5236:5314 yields 13.2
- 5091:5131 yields 14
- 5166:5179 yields 15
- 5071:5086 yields 14.2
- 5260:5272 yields 12.4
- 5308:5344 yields 12.6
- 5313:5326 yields 12.7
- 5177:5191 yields 114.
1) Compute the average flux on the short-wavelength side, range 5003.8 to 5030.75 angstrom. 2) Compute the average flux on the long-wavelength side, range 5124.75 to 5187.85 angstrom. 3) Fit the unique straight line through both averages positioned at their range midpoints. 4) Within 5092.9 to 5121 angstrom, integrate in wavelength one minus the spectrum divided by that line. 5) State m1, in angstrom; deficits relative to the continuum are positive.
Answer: 9.90 angstrom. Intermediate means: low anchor 13.5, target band 14.2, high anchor 26.5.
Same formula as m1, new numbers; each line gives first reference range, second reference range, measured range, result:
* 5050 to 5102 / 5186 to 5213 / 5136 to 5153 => 0.1 angstrom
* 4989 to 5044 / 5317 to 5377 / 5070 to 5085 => 4.6 angstrom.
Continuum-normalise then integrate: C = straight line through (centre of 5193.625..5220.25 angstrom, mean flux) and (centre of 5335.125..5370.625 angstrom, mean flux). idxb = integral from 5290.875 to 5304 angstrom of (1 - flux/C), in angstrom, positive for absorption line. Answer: -0.4 angstrom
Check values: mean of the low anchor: 14.3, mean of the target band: 13.6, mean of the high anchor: 12.5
